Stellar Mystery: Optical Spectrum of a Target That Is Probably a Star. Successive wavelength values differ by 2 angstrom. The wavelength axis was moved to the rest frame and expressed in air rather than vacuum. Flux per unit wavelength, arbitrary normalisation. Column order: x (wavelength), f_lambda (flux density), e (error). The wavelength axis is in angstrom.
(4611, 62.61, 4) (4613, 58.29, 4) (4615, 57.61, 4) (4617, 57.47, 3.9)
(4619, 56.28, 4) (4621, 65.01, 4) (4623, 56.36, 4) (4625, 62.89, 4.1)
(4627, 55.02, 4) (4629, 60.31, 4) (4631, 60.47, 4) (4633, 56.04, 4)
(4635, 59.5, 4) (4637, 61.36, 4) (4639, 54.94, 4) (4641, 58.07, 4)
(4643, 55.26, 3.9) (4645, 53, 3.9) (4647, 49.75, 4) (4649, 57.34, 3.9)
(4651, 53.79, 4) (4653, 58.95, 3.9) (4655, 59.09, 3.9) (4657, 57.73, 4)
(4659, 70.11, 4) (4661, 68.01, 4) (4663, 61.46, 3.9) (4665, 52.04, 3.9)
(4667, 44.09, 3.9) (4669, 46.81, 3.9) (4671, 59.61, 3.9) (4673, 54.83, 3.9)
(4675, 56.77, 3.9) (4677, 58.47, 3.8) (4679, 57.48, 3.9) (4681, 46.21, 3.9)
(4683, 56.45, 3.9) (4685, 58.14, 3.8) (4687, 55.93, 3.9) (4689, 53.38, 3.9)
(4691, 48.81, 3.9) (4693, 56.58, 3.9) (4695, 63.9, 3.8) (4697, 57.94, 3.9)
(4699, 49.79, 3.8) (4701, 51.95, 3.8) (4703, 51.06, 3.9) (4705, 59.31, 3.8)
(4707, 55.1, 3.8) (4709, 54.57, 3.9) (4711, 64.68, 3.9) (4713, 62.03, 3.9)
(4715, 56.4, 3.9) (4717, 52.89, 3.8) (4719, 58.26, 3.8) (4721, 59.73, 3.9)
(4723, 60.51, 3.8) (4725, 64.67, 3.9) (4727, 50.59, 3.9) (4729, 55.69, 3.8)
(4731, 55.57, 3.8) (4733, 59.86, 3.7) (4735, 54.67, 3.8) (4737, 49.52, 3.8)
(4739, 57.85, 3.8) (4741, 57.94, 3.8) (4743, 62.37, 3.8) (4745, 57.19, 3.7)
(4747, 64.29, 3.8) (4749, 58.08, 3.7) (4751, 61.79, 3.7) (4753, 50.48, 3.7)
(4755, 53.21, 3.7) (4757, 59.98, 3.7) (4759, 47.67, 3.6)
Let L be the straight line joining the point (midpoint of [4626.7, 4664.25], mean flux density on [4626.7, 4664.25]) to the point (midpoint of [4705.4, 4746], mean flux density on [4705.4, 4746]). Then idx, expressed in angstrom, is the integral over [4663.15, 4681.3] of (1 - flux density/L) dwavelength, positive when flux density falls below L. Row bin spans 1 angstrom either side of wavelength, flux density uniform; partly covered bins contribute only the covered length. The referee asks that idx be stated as 1.4 angstrom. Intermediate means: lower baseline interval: 58.5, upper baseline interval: 57.5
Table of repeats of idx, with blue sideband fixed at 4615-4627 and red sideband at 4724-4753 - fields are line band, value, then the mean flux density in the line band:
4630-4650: 0.8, 56.6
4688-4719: 1.1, 56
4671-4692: 1.2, 54.9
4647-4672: 0.6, 57.1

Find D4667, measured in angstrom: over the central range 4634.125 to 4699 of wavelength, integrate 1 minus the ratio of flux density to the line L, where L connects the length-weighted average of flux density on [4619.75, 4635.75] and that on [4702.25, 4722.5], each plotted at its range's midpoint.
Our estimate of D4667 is 2.5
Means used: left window 59.4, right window 57.6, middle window 56.3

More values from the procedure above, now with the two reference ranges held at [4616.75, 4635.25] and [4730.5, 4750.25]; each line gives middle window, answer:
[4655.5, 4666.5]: -0.4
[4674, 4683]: 0.5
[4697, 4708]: 0.8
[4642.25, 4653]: 0.8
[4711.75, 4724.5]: -0.1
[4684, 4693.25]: 0.6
